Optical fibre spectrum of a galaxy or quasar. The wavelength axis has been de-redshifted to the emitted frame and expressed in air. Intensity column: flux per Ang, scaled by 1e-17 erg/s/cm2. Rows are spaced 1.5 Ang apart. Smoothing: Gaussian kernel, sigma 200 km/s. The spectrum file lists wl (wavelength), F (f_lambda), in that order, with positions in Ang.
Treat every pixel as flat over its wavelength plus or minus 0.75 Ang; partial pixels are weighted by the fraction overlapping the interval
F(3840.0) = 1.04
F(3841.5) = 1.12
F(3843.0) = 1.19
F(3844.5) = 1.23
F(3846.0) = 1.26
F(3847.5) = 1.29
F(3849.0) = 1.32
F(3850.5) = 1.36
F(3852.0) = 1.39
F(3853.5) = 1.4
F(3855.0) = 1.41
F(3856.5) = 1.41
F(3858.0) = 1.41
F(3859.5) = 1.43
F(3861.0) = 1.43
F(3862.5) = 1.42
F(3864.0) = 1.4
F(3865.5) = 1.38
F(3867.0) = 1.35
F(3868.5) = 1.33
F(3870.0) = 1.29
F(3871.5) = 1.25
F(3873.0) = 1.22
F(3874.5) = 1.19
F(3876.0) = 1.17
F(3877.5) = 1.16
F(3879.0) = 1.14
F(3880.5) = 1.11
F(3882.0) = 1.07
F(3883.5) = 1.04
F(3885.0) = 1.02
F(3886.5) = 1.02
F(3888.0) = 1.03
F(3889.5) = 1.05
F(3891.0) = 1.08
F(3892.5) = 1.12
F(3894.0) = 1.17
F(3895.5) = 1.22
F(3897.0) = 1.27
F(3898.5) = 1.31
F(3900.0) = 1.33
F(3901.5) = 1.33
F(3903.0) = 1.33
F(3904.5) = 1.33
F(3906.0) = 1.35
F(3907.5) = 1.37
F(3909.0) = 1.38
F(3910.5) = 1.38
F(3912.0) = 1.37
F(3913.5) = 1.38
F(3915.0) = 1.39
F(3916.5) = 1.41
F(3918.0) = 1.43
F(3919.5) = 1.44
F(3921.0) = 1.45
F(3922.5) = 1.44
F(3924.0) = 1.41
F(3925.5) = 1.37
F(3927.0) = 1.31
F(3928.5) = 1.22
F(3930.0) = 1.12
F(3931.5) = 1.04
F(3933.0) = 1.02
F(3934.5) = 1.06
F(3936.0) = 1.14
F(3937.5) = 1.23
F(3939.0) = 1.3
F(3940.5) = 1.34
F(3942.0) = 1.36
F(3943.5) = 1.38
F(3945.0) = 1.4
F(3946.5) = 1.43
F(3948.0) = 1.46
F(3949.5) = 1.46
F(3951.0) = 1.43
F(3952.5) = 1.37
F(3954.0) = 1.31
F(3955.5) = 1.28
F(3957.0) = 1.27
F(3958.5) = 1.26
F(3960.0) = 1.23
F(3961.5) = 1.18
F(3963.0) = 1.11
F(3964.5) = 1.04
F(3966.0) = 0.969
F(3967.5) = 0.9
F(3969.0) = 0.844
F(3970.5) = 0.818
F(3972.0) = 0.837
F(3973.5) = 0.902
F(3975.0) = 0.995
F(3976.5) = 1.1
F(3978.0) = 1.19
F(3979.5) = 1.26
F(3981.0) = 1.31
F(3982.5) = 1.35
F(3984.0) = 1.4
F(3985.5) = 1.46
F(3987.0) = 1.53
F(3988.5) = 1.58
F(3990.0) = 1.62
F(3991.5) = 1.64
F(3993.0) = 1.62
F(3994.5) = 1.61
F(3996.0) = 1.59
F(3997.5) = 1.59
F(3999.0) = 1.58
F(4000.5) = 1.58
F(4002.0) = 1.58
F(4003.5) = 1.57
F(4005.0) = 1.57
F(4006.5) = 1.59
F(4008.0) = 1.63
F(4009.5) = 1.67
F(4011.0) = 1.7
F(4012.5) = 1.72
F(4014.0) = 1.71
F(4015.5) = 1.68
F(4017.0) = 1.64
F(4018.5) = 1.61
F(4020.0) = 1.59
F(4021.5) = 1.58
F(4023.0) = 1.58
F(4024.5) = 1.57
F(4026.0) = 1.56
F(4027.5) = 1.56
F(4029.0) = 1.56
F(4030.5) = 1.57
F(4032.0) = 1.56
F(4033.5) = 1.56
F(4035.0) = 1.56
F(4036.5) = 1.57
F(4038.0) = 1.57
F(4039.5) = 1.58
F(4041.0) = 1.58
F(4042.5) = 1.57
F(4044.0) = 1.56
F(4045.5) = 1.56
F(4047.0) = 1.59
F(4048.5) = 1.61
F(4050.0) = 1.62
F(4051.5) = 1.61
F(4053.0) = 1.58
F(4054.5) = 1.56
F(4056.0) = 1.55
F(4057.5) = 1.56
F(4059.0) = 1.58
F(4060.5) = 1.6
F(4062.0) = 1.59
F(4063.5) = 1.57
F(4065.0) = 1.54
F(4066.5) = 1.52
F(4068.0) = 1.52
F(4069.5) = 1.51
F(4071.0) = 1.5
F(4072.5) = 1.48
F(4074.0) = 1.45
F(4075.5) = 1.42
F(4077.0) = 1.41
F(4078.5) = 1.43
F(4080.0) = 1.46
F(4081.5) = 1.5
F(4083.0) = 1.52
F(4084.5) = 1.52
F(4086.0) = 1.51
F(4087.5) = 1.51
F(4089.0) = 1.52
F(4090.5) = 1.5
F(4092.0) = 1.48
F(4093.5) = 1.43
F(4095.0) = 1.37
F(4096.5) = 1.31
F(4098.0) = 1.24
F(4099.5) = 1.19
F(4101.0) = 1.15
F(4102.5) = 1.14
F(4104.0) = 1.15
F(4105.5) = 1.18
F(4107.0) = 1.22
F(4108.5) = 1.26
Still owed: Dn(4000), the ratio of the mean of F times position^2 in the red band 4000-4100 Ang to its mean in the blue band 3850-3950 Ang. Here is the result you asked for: 1.3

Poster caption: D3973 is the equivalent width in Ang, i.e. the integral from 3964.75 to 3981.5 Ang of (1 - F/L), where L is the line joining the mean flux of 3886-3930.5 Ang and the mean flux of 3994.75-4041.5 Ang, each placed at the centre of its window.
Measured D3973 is 5.3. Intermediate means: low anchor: 1.3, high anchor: 1.6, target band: 1.01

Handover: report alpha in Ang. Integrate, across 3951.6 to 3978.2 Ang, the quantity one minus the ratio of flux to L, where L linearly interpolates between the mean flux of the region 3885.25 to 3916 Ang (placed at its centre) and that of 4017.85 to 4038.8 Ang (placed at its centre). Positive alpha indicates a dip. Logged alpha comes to 6.10 Ang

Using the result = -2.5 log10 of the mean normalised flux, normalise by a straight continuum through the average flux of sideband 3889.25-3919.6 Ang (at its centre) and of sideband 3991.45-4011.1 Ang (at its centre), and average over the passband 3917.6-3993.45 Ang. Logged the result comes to 0.16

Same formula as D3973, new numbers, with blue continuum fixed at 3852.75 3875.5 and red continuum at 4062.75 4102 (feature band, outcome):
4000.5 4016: -2.48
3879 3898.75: 3.63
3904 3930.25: 0.11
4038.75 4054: -1.68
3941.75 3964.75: 1.22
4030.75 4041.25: -1.07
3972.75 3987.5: 1.64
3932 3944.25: 1.40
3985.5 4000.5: -1.94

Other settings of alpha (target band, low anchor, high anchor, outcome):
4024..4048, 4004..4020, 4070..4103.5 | 0.0 Ang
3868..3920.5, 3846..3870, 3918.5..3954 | 4.0 Ang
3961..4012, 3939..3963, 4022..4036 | 3.3 Ang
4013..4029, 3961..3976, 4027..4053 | -2.2 Ang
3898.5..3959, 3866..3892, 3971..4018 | -1.9 Ang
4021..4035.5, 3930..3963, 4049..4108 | -1.9 Ang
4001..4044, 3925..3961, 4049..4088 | -4.9 Ang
